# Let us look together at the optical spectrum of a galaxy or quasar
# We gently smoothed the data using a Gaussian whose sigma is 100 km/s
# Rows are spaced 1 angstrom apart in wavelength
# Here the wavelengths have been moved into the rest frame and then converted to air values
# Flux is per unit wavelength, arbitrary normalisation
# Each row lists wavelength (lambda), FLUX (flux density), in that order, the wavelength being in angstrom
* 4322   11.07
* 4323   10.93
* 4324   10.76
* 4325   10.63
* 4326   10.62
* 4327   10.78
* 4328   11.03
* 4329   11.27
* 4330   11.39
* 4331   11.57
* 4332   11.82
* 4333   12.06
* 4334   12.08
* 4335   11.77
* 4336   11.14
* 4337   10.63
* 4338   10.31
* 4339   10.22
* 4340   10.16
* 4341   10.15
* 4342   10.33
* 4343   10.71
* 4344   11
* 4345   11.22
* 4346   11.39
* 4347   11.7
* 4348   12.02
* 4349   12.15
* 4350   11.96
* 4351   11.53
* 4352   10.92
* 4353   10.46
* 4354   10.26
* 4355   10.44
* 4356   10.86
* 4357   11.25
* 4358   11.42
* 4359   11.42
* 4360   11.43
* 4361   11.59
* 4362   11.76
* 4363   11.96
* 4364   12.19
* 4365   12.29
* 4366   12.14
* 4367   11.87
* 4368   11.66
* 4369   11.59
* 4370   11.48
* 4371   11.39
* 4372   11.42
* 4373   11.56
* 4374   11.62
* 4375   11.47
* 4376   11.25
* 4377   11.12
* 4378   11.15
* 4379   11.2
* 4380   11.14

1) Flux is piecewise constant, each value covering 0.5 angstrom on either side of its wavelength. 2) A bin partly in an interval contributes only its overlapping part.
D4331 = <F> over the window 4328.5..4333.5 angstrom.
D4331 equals 11.6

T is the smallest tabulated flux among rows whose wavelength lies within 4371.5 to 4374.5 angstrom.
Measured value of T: 11.42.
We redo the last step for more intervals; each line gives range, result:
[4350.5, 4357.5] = 10.26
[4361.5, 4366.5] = 11.76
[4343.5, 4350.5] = 11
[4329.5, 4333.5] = 11.39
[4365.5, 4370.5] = 11.48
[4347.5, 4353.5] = 10.46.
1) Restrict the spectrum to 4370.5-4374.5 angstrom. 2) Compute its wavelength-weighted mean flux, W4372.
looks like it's 11.5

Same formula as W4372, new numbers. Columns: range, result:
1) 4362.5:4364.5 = 12.1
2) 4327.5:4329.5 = 11.1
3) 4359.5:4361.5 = 11.5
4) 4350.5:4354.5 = 10.8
